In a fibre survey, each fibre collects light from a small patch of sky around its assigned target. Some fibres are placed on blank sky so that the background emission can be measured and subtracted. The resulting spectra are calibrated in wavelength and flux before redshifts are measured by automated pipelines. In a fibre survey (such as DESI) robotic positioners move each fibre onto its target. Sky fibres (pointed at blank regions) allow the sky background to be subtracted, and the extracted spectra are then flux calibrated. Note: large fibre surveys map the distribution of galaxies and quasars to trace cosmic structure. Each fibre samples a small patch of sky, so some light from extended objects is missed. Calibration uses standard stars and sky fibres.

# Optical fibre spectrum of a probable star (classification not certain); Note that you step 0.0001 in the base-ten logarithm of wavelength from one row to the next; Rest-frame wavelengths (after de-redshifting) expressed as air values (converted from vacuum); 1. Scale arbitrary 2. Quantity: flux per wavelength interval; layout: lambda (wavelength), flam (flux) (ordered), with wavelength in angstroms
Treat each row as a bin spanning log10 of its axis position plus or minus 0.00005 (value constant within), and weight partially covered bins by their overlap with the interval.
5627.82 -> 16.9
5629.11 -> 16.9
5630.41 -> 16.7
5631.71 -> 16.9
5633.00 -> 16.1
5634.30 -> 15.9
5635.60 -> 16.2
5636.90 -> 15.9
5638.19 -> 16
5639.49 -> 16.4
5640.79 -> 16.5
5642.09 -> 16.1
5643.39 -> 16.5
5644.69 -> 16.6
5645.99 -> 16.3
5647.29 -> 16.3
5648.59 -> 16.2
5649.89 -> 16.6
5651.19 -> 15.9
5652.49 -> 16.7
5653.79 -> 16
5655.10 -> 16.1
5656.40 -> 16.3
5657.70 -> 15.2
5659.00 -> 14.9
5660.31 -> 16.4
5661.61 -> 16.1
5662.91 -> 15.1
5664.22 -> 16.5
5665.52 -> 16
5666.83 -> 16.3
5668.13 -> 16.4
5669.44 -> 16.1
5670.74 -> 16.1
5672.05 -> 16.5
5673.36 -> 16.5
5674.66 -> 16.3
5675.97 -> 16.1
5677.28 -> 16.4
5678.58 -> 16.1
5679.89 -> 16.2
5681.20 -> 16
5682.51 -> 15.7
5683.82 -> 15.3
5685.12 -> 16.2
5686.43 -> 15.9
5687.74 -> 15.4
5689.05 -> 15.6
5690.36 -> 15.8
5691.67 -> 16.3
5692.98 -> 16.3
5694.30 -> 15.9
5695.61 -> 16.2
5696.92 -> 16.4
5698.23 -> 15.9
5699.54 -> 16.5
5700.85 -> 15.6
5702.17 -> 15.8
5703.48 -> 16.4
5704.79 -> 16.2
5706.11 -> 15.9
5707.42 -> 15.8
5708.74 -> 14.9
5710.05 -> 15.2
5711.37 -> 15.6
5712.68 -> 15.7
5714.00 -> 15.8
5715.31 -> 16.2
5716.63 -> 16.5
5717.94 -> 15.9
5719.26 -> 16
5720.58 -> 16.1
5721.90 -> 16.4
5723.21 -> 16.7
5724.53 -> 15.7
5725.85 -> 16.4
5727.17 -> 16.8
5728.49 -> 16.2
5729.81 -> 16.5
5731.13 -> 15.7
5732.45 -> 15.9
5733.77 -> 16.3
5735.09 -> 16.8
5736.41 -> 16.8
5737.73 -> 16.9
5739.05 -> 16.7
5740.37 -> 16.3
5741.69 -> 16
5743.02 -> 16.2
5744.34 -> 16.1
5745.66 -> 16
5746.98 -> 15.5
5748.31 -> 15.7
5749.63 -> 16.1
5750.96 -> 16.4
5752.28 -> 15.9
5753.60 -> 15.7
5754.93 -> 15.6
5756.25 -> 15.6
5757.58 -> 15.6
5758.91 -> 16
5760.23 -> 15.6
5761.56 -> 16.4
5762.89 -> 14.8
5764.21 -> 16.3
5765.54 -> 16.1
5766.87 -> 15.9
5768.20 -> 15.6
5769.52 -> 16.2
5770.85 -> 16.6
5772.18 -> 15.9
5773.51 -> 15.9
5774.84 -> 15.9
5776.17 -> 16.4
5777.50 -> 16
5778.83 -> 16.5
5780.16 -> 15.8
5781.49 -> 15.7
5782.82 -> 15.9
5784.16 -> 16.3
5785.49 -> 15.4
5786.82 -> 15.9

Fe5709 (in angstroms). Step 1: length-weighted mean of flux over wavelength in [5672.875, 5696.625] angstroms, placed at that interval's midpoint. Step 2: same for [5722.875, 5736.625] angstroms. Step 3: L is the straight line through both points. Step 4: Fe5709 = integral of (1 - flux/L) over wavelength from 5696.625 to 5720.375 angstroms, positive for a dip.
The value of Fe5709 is 0.40 angstroms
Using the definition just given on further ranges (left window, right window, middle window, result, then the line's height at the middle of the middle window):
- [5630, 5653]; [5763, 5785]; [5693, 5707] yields 0.1 angstroms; 16.2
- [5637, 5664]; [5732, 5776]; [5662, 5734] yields 0.2 angstroms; 16.1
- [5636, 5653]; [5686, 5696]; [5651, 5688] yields 0.1 angstroms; 16.1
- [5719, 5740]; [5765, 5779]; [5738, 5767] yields 0.5 angstroms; 16.2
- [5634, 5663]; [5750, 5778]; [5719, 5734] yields -0.2 angstroms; 16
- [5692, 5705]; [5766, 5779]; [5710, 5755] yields -0.1 angstroms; 16.1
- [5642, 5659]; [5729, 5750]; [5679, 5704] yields 0.4 angstroms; 16.2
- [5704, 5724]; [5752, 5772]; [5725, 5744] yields -0.6 angstroms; 15.9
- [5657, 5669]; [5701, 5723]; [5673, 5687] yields -0.1 angstroms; 15.9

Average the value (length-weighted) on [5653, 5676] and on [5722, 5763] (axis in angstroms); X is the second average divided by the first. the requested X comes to 1.00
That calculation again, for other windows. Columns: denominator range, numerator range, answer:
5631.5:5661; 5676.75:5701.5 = 0.99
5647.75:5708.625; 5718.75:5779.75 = 1.00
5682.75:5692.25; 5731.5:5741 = 1.05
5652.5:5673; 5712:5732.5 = 1.01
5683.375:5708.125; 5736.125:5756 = 1.01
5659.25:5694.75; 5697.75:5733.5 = 1.00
